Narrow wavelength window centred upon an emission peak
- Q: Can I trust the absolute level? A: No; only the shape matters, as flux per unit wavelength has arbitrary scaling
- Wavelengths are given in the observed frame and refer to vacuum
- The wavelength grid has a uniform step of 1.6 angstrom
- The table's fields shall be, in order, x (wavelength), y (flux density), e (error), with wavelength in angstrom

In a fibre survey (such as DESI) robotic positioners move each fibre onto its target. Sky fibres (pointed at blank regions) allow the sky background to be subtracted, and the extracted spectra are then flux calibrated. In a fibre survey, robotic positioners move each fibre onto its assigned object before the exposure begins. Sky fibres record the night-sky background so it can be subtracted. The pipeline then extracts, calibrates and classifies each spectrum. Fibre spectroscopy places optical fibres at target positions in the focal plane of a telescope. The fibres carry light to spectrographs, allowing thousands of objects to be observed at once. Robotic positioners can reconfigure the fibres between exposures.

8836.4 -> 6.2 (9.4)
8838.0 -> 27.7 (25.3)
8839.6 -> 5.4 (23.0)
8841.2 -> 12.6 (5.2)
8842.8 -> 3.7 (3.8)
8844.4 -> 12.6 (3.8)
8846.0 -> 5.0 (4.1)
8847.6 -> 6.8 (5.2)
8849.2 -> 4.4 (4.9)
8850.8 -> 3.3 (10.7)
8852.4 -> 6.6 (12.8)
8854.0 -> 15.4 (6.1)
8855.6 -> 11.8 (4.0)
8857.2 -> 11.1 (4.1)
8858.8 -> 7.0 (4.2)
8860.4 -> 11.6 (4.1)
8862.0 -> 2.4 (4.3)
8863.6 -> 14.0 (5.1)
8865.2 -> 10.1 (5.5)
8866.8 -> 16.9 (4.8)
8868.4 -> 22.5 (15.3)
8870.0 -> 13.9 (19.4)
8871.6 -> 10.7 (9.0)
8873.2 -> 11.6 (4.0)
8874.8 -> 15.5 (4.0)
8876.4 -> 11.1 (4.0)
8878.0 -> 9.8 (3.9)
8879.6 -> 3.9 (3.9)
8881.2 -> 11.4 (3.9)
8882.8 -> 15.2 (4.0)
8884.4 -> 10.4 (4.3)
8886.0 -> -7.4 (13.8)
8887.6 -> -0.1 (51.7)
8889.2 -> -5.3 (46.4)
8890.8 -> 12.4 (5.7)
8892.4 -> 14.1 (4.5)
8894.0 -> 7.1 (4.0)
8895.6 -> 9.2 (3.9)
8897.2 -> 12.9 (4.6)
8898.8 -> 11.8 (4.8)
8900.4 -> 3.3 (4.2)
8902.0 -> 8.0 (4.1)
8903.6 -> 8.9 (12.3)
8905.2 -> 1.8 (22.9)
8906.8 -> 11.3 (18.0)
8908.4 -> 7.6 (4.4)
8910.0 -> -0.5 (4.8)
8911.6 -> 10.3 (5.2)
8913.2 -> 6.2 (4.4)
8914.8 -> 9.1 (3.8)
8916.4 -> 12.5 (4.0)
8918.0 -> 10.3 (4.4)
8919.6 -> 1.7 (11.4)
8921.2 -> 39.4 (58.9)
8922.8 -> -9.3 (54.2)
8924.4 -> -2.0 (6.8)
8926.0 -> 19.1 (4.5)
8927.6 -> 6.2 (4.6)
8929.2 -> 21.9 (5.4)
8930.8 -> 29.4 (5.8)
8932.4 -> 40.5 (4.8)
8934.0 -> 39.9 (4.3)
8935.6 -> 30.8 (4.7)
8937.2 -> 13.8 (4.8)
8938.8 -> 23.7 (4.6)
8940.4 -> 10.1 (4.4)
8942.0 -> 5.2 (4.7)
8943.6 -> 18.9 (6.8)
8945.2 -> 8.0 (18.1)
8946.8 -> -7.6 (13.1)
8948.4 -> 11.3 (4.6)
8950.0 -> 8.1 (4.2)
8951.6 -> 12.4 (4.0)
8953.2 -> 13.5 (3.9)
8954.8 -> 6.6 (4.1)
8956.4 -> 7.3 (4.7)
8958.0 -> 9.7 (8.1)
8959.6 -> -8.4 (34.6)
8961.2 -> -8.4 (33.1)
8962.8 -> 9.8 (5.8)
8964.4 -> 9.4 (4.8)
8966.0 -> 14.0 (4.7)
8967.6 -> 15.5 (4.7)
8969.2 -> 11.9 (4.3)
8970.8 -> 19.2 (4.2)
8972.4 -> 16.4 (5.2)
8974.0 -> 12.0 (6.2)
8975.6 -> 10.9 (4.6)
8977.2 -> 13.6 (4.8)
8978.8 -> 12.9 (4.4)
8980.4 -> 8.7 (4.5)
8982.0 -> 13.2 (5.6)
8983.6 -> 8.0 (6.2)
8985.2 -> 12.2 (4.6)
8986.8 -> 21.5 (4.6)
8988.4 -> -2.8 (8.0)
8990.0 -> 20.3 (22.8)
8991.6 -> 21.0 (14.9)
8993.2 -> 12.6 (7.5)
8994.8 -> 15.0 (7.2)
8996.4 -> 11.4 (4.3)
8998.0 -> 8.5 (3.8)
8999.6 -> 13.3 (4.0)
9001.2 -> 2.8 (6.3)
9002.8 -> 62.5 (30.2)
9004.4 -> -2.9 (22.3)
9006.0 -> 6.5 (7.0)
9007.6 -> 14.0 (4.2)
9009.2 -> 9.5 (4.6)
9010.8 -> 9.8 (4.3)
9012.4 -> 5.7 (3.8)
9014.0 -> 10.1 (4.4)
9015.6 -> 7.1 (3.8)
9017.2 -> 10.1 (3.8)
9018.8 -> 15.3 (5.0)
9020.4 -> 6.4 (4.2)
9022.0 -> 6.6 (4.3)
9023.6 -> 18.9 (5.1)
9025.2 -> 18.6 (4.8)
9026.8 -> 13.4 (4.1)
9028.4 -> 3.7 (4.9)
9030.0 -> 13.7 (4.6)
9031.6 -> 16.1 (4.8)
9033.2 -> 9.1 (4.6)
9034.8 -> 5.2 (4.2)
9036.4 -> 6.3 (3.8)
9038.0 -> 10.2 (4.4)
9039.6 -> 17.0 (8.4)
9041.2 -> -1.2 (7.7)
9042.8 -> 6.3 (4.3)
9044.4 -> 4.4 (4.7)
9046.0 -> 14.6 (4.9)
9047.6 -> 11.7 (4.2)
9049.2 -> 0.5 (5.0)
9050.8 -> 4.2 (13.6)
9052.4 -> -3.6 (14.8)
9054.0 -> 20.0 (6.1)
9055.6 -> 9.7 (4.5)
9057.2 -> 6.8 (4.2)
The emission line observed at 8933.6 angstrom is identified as H-gamma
